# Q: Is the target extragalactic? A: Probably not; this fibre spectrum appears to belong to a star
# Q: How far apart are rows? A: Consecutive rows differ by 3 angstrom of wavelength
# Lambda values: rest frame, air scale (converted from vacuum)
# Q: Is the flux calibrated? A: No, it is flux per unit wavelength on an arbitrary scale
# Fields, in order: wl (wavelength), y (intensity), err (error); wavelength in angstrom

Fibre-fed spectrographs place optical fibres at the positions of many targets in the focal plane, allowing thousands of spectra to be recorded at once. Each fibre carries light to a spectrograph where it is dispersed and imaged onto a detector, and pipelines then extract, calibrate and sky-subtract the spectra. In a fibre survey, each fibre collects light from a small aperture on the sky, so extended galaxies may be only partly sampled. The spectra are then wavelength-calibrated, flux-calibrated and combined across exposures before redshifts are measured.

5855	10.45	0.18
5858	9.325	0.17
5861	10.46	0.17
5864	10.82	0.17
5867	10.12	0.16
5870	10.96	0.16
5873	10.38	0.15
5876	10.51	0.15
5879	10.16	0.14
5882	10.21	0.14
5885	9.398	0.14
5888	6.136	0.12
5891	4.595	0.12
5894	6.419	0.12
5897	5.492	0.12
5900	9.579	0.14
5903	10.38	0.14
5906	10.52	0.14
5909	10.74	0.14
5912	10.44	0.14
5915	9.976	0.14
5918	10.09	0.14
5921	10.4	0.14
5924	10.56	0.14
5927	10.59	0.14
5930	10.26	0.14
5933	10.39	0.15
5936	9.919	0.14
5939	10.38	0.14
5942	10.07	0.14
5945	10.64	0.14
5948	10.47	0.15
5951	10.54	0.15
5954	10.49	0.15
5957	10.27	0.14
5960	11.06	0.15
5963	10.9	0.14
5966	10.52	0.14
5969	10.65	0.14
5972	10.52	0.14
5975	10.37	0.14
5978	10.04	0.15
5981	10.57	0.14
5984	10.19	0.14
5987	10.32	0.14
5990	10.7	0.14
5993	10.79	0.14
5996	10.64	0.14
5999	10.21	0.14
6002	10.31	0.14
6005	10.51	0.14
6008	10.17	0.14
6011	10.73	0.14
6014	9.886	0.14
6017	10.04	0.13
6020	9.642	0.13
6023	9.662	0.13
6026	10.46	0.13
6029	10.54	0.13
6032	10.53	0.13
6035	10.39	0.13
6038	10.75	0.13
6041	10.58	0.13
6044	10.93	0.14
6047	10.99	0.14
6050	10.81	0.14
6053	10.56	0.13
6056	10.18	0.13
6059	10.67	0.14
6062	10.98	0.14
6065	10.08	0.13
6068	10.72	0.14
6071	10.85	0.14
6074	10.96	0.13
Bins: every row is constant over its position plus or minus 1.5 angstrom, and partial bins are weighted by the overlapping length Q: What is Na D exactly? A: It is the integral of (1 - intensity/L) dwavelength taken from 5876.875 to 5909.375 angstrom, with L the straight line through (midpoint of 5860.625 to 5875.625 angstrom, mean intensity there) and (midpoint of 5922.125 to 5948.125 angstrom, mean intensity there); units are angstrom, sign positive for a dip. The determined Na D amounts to 6.2 angstrom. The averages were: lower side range 10.6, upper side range 10.4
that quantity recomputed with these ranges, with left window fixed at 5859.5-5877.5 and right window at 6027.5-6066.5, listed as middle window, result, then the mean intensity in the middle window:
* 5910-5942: 0.81 angstrom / 10.3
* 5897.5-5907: 0.82 angstrom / 9.65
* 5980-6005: 0.30 angstrom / 10.5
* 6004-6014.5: 0.24 angstrom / 10.4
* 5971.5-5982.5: 0.23 angstrom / 10.4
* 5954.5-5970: -0.13 angstrom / 10.7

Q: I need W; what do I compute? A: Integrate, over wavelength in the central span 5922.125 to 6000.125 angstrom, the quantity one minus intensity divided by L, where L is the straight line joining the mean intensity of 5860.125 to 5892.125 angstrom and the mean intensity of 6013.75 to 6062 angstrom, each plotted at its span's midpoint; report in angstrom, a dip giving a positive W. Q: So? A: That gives -3.8 angstrom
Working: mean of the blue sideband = 9.47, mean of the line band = 10.5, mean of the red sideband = 10.4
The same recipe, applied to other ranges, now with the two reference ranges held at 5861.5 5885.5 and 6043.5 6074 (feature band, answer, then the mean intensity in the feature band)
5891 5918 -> 3.7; 8.99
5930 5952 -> 0.3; 10.3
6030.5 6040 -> 0.1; 10.6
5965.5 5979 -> 0.1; 10.4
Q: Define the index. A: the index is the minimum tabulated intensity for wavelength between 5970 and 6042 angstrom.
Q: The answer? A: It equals 9.642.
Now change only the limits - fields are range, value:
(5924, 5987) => 9.919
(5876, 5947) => 4.595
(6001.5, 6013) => 10.17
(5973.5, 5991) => 10.04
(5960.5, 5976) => 10.37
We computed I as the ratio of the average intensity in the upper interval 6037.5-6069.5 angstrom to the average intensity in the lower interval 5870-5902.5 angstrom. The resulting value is 1.26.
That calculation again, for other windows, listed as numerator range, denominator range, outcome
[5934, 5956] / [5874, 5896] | 1.26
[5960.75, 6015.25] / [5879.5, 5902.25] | 1.37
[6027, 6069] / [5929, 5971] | 1.01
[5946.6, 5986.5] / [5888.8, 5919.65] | 1.20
